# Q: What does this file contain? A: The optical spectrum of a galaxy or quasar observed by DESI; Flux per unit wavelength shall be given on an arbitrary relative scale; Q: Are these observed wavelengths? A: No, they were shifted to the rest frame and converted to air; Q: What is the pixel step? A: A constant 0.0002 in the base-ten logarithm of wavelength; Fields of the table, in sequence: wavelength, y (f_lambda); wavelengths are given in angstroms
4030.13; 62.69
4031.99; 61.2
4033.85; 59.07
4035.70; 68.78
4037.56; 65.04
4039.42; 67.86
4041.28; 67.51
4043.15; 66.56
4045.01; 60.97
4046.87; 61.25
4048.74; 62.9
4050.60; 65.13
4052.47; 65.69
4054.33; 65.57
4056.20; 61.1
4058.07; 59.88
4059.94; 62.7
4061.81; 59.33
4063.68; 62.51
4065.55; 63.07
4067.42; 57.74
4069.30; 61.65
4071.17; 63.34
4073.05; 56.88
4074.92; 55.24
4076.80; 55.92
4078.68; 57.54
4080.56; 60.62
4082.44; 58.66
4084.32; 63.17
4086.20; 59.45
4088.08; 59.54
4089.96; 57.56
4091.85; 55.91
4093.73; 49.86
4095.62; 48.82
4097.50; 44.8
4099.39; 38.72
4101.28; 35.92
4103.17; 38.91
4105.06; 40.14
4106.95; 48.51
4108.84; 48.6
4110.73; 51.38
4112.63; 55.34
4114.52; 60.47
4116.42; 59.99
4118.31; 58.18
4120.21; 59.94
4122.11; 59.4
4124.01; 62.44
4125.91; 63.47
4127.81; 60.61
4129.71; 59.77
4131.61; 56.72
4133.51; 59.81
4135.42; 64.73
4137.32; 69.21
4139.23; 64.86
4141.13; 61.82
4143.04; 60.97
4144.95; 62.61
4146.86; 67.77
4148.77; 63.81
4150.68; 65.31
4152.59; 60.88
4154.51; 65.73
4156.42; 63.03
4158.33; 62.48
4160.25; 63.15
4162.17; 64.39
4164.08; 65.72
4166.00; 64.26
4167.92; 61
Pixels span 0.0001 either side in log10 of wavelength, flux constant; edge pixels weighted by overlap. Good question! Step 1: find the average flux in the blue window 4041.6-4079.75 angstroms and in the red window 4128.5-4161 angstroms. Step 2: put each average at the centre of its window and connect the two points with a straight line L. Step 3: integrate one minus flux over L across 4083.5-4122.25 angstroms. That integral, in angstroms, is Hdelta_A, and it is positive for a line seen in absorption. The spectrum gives 6.4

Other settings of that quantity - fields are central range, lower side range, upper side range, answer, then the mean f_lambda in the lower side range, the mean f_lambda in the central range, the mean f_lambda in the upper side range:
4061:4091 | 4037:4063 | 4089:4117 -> -1.7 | 63.6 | 59.5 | 48.9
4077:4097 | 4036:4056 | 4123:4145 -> 2.1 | 64.8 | 56.8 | 62.2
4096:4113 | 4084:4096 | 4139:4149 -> 4.0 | 56.3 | 44.5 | 63.6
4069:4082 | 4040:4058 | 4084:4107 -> -0.7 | 63.9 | 58.6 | 49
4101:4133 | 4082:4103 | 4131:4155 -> 1.6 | 51.4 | 54.6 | 63.4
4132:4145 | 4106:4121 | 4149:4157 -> -0.5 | 55.3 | 63.2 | 63.8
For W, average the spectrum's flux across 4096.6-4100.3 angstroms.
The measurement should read 41.7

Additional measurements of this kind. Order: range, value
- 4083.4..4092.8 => 59.1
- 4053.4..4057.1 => 63.4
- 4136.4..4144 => 64.2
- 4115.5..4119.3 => 59.1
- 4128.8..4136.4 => 60.3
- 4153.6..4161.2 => 63.6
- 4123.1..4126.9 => 62.9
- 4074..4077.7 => 55.5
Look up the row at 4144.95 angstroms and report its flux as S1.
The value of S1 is 62.61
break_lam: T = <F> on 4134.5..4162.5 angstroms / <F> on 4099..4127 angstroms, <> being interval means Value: 1.2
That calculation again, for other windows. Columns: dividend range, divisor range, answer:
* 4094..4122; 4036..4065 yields 0.78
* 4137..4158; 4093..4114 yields 1.40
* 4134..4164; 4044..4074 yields 1.03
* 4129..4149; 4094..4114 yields 1.38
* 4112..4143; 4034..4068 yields 0.96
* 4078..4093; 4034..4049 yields 0.91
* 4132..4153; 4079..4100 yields 1.17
